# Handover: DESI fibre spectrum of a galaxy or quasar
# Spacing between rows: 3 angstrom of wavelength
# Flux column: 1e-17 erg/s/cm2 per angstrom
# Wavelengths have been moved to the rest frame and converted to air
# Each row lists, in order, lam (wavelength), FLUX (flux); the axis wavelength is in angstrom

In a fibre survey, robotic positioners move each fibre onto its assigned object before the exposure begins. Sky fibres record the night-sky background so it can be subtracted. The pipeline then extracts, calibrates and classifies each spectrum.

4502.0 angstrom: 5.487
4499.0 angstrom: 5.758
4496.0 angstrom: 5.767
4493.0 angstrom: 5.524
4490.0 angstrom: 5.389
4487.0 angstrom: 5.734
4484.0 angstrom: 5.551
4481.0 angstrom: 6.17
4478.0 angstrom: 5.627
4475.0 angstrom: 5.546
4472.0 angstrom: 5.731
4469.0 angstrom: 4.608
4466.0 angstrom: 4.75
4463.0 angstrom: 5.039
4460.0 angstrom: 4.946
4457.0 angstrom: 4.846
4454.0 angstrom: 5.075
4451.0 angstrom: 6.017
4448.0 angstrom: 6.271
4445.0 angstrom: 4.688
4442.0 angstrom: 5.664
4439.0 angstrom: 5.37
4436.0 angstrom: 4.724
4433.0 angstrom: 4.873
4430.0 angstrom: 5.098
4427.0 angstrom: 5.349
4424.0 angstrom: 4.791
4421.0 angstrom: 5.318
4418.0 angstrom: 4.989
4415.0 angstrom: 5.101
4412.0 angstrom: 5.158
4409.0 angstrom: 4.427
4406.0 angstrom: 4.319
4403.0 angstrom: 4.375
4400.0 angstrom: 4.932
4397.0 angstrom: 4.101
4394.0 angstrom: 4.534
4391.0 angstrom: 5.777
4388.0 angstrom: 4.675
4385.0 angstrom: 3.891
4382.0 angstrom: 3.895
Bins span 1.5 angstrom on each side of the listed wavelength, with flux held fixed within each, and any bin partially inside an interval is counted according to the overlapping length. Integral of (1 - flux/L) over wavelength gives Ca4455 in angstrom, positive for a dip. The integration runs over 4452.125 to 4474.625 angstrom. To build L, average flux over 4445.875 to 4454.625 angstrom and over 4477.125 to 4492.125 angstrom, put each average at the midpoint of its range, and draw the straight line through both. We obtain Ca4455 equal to 2.7 angstrom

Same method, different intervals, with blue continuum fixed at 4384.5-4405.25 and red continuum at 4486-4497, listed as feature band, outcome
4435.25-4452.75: -1.22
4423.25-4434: -0.18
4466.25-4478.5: 0.25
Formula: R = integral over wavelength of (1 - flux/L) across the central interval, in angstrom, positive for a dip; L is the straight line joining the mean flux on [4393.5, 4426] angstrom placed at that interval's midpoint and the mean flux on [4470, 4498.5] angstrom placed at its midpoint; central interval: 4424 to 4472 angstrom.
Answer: 0.4 angstrom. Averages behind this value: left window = 4.75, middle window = 5.16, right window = 5.66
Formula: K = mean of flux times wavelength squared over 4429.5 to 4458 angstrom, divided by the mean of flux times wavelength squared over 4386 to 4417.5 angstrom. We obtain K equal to 1.14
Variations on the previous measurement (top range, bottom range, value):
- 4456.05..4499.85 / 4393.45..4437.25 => 1.15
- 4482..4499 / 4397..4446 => 1.18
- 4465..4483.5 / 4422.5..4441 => 1.10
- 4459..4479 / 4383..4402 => 1.16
